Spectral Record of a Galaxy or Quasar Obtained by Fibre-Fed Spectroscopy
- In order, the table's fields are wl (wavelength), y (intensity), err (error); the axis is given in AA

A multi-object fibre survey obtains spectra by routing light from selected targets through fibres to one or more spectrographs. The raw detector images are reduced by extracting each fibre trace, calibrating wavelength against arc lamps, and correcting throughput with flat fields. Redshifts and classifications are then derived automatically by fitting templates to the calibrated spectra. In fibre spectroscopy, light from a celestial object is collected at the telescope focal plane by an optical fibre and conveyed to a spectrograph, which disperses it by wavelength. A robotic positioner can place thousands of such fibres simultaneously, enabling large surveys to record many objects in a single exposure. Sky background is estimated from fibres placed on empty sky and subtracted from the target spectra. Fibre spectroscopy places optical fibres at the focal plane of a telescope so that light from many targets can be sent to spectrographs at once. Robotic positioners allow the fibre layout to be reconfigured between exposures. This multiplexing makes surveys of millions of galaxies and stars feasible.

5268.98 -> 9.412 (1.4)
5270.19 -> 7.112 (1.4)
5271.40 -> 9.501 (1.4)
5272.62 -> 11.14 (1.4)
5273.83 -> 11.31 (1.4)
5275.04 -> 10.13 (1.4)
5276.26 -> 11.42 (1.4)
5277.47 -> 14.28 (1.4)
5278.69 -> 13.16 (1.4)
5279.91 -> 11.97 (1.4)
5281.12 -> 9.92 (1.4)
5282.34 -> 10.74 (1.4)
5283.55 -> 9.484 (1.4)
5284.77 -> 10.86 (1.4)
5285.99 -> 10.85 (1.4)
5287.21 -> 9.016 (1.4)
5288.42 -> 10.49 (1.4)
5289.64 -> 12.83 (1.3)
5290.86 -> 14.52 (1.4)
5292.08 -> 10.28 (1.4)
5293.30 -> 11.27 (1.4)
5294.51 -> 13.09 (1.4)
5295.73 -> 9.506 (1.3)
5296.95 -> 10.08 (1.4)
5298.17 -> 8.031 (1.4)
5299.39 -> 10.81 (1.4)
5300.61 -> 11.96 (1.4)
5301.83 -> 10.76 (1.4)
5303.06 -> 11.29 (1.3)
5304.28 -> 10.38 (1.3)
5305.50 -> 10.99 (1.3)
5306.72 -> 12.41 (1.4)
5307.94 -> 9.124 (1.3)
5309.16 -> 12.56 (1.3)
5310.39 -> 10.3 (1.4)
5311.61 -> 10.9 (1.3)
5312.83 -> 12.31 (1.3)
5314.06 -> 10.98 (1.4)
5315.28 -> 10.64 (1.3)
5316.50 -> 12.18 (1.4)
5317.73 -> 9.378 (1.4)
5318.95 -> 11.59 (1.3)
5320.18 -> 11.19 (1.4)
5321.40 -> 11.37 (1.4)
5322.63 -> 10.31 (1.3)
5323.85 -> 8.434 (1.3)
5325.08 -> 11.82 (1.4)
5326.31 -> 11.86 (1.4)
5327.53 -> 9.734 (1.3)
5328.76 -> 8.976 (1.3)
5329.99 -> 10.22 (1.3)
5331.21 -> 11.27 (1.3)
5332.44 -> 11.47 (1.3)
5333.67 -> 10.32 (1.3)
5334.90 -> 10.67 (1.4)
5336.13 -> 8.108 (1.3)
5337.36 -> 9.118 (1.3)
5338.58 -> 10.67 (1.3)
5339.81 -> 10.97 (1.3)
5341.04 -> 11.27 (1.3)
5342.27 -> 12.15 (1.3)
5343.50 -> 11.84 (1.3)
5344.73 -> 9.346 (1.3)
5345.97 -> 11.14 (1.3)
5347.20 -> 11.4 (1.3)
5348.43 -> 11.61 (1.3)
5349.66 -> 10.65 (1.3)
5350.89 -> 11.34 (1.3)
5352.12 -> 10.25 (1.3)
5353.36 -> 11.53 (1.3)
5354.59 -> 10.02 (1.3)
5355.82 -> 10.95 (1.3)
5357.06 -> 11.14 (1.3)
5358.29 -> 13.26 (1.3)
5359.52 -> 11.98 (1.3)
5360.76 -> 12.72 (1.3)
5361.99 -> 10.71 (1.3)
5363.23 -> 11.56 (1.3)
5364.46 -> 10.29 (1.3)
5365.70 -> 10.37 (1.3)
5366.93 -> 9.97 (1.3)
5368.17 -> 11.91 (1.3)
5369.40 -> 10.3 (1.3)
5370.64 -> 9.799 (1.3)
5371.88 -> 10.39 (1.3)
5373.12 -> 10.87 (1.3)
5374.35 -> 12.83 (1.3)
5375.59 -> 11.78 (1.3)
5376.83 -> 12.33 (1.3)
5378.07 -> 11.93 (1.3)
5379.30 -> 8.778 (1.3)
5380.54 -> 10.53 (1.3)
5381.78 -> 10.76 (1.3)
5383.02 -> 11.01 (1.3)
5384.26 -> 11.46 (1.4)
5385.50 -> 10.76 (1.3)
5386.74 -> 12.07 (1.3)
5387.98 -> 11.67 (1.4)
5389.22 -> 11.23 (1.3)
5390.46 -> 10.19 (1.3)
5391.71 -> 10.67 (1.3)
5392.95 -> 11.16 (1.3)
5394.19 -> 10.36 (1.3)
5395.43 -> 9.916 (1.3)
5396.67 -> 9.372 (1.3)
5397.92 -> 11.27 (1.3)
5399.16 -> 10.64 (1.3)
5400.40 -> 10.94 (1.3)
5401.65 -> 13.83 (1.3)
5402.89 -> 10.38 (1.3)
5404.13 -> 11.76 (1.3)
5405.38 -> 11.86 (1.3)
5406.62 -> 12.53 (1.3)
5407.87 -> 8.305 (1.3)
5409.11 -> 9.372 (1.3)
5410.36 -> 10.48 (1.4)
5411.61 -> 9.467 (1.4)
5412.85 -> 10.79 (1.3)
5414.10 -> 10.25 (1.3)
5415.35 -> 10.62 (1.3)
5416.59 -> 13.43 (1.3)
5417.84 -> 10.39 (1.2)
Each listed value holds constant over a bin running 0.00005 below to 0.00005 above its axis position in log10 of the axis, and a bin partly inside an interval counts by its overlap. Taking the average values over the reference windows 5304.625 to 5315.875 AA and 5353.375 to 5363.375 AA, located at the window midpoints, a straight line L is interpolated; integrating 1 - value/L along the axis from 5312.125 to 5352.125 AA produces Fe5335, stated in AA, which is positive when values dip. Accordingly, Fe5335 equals 2.0 AA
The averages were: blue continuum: 11.1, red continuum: 11.5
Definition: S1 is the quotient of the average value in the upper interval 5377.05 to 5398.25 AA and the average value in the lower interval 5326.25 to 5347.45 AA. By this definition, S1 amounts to 1.02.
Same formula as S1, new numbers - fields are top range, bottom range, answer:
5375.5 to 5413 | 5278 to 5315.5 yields 0.99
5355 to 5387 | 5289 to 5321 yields 1.00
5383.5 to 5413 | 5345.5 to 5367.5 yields 0.97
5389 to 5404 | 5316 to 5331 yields 1.02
